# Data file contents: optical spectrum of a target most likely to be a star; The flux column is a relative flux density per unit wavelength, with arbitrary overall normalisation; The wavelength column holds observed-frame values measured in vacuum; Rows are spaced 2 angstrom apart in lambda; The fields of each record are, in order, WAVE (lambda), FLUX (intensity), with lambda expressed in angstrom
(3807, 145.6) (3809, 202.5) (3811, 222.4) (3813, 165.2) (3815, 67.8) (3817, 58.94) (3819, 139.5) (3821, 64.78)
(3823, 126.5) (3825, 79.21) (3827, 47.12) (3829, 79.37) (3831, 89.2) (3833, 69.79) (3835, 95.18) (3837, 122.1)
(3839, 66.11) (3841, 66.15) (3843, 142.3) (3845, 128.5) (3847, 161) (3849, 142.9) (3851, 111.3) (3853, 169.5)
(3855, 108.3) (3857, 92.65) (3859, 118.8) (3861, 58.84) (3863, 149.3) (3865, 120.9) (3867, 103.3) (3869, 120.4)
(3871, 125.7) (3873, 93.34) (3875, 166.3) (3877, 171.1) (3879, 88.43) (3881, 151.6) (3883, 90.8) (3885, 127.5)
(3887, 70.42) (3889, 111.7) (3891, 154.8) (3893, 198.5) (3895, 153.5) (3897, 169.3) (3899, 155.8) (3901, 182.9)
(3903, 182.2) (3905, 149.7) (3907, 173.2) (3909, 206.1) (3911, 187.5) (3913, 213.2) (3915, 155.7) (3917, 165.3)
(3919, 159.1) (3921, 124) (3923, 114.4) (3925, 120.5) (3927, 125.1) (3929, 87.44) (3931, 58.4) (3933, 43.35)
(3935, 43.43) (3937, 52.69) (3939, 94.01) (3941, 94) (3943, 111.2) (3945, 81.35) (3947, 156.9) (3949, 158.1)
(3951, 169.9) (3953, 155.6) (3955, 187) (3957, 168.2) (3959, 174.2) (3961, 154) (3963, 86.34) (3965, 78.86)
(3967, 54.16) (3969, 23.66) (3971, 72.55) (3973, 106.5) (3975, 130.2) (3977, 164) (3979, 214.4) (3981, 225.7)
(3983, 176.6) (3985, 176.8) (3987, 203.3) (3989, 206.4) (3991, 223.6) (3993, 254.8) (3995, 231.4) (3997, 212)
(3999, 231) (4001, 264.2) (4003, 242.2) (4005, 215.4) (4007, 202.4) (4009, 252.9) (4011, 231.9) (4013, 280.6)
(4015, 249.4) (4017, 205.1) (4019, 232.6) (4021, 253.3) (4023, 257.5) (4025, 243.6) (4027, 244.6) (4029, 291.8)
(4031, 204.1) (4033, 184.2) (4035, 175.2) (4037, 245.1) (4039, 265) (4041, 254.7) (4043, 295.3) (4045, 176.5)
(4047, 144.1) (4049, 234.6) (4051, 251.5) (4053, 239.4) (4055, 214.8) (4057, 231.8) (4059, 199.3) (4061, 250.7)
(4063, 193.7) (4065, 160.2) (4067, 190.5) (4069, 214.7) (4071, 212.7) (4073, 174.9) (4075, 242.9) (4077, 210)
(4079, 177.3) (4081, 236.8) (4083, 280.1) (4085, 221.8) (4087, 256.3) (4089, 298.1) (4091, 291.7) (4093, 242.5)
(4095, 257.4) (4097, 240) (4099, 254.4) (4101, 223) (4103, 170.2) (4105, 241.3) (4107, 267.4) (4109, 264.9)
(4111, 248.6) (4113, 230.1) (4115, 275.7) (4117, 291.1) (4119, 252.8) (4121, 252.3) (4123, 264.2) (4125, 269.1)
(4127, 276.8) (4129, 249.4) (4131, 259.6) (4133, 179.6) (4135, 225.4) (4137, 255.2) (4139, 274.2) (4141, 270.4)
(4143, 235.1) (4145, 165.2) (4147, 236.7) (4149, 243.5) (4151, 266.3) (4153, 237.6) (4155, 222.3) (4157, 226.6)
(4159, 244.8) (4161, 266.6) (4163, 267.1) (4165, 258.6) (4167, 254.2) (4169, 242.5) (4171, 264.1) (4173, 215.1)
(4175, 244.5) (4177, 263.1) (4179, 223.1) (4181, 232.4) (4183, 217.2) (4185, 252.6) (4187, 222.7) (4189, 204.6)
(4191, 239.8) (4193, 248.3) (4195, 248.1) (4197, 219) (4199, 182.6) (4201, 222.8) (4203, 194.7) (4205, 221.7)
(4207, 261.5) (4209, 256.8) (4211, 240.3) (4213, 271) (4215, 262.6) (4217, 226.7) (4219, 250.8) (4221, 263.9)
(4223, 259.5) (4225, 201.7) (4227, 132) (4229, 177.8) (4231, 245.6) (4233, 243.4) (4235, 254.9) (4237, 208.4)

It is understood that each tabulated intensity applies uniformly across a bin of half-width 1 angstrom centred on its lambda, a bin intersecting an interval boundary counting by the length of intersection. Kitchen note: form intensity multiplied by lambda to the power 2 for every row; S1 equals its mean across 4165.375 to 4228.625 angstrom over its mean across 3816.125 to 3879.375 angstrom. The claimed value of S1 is 2.54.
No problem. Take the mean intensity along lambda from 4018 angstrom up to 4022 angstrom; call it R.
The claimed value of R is 243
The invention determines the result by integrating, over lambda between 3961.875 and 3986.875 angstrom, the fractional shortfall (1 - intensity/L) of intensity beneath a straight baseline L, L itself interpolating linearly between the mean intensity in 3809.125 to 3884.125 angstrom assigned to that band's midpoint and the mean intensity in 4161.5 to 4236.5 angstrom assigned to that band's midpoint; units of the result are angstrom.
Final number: 4.7 angstrom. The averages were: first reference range 114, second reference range 235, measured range 129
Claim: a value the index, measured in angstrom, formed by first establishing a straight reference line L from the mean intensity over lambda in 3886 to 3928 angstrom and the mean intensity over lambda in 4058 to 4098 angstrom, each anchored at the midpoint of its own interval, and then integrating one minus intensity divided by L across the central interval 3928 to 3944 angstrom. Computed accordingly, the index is 9.1 angstrom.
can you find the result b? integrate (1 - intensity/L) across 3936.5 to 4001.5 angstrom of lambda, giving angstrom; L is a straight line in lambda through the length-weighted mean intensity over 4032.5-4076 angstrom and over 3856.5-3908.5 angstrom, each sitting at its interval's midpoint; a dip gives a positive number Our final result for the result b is 8.6 angstrom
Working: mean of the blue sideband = 135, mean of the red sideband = 216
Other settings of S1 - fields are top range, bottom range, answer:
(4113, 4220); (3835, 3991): 2.07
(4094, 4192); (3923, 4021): 1.64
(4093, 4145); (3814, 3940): 2.32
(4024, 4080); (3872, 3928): 1.59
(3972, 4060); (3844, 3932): 1.73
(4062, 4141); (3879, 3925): 1.74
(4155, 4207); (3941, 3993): 1.77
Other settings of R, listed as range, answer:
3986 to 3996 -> 224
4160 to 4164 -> 267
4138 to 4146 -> 236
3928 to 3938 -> 57.1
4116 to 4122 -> 265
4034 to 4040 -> 228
